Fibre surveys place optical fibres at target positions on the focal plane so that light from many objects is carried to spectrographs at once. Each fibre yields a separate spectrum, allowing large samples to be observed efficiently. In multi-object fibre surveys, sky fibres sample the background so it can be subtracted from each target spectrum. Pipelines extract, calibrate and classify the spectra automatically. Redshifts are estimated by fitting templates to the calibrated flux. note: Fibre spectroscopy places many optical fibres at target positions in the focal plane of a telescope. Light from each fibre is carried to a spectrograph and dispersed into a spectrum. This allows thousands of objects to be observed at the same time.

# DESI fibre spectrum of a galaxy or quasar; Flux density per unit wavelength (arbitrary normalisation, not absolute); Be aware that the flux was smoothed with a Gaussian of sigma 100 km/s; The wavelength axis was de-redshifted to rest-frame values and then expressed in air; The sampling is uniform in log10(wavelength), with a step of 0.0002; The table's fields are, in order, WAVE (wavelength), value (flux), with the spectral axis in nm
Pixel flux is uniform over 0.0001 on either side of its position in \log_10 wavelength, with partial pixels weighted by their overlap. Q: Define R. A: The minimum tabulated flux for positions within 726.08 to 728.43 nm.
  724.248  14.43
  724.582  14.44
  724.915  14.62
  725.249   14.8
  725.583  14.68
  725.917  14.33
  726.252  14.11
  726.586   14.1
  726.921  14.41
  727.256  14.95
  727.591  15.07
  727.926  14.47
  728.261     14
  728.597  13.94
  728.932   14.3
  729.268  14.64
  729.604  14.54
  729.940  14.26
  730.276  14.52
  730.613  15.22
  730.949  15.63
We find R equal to 14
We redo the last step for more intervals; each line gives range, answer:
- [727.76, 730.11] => 13.94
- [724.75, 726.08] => 14.33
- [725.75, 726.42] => 14.11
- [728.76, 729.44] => 14.3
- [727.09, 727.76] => 14.95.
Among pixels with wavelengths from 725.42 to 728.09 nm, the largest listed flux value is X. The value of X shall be 15.07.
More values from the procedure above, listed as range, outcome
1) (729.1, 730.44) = 14.64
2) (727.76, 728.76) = 14.47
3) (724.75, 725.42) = 14.8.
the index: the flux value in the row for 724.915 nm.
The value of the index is 14.62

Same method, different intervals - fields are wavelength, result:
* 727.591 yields 15.07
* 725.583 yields 14.68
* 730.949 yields 15.63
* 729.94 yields 14.26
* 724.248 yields 14.43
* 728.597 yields 13.94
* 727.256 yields 14.95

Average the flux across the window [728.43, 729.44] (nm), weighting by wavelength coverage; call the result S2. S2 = 14.3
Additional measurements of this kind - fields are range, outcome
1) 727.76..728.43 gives 14.2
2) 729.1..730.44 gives 14.5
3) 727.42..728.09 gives 14.8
